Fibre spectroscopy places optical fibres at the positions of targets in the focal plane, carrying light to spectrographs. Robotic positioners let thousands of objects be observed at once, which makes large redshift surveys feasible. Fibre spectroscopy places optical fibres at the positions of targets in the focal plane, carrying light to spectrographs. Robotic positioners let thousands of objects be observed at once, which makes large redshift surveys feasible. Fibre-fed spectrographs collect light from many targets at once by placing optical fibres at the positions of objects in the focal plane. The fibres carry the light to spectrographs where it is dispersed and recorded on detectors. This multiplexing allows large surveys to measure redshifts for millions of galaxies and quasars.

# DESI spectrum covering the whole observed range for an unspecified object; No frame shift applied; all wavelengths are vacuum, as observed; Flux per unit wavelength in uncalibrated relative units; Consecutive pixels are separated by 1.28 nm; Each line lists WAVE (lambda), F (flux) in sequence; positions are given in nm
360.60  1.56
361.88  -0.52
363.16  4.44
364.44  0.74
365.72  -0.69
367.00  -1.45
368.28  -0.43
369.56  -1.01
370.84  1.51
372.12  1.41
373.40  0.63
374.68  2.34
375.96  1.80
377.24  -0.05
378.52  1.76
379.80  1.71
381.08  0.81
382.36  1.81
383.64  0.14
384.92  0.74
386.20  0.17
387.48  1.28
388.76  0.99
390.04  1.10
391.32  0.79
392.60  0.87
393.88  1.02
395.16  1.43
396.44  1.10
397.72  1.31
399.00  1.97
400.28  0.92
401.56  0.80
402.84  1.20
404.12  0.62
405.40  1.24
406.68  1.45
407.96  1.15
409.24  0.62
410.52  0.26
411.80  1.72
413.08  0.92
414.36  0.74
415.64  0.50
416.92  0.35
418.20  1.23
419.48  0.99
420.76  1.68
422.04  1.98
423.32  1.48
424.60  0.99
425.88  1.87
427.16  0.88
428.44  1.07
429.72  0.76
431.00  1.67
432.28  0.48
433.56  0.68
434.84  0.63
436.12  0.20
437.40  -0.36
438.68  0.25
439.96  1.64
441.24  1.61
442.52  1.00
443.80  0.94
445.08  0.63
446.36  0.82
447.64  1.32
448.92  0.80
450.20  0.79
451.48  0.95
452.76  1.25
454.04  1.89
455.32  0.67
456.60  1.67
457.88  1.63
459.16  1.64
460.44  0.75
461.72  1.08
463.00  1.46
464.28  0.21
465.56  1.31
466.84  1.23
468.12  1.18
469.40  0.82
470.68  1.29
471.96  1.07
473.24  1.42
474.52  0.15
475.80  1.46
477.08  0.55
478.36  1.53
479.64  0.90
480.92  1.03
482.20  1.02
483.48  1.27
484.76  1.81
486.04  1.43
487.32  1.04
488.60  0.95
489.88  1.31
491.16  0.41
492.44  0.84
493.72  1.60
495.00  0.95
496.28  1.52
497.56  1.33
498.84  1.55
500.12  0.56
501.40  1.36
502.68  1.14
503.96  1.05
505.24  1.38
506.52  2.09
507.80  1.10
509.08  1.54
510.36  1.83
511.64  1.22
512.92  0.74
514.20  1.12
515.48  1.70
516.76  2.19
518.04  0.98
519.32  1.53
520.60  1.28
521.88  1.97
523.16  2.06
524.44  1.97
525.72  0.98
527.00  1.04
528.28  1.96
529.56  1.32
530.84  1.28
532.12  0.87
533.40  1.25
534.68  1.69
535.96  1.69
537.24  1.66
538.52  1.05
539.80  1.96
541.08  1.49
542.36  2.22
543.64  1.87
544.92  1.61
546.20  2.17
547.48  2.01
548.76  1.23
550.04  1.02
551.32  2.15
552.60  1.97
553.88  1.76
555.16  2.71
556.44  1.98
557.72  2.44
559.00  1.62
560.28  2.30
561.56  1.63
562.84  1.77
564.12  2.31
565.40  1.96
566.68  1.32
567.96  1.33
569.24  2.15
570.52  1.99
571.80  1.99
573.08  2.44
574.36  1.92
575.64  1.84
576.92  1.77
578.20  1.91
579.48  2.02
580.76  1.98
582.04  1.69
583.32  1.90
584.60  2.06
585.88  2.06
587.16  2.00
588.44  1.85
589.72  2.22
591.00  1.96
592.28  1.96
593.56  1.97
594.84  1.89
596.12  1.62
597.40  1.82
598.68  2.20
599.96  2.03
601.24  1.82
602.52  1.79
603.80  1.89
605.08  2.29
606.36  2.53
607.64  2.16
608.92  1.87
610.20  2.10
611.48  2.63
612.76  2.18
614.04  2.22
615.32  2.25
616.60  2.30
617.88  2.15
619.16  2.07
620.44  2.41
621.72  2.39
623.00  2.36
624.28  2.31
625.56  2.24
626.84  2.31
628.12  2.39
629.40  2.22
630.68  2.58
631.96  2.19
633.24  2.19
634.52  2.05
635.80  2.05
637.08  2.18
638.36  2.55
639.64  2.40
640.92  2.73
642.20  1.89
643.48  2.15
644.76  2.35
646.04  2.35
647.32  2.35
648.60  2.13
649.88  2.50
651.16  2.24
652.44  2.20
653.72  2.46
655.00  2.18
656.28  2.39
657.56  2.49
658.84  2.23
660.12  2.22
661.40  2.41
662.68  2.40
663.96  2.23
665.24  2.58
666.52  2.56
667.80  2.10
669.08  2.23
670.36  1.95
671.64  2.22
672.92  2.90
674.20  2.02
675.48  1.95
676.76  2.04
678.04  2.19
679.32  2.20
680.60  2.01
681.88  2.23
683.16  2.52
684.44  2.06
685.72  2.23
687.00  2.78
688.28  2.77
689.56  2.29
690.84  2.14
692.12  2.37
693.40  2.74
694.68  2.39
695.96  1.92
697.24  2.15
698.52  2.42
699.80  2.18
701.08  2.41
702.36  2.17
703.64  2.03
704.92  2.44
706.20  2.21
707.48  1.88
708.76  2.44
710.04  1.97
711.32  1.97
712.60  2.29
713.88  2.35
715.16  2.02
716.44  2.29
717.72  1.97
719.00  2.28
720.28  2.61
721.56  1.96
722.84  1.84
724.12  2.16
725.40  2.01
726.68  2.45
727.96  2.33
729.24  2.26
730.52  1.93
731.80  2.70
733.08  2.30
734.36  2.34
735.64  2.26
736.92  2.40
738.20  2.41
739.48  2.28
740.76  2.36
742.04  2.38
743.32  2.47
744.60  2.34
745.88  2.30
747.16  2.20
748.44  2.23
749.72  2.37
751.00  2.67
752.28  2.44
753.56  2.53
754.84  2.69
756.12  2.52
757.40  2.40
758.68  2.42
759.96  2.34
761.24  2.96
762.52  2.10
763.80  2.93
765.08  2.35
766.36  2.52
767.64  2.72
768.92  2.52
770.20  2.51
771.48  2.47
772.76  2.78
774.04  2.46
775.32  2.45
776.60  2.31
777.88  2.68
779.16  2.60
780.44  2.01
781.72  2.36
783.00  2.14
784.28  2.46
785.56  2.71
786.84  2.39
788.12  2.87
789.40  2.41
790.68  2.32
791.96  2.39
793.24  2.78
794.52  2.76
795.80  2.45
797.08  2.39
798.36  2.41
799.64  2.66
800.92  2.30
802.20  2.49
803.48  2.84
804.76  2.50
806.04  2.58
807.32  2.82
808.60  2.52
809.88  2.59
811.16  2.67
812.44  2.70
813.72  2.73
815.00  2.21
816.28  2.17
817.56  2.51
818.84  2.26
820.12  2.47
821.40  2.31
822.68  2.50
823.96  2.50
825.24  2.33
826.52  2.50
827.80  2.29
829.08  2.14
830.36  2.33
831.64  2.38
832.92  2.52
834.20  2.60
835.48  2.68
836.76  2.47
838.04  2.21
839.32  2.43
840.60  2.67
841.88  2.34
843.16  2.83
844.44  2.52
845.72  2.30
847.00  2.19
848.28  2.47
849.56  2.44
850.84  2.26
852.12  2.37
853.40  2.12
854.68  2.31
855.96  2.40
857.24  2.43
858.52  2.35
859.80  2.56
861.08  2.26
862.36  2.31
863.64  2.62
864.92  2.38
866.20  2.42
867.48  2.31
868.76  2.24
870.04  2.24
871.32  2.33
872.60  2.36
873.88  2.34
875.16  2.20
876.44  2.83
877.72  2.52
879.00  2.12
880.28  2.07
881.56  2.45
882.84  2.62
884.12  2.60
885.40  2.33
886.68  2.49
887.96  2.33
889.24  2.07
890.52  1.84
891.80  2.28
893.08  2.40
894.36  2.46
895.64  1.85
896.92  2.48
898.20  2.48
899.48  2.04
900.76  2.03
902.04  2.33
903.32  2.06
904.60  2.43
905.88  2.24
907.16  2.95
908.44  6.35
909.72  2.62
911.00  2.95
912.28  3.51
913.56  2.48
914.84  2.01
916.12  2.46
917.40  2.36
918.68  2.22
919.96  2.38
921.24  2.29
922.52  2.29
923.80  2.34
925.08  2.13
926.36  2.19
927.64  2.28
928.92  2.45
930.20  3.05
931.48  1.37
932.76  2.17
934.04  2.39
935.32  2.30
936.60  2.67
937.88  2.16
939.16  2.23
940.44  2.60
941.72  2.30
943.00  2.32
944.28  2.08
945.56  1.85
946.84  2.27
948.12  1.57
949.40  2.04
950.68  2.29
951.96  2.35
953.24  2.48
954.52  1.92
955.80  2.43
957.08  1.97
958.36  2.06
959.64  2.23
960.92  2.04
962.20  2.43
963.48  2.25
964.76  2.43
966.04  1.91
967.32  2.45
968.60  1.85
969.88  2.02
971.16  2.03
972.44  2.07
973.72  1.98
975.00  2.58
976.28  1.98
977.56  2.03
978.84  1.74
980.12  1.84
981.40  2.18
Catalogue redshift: 0.38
